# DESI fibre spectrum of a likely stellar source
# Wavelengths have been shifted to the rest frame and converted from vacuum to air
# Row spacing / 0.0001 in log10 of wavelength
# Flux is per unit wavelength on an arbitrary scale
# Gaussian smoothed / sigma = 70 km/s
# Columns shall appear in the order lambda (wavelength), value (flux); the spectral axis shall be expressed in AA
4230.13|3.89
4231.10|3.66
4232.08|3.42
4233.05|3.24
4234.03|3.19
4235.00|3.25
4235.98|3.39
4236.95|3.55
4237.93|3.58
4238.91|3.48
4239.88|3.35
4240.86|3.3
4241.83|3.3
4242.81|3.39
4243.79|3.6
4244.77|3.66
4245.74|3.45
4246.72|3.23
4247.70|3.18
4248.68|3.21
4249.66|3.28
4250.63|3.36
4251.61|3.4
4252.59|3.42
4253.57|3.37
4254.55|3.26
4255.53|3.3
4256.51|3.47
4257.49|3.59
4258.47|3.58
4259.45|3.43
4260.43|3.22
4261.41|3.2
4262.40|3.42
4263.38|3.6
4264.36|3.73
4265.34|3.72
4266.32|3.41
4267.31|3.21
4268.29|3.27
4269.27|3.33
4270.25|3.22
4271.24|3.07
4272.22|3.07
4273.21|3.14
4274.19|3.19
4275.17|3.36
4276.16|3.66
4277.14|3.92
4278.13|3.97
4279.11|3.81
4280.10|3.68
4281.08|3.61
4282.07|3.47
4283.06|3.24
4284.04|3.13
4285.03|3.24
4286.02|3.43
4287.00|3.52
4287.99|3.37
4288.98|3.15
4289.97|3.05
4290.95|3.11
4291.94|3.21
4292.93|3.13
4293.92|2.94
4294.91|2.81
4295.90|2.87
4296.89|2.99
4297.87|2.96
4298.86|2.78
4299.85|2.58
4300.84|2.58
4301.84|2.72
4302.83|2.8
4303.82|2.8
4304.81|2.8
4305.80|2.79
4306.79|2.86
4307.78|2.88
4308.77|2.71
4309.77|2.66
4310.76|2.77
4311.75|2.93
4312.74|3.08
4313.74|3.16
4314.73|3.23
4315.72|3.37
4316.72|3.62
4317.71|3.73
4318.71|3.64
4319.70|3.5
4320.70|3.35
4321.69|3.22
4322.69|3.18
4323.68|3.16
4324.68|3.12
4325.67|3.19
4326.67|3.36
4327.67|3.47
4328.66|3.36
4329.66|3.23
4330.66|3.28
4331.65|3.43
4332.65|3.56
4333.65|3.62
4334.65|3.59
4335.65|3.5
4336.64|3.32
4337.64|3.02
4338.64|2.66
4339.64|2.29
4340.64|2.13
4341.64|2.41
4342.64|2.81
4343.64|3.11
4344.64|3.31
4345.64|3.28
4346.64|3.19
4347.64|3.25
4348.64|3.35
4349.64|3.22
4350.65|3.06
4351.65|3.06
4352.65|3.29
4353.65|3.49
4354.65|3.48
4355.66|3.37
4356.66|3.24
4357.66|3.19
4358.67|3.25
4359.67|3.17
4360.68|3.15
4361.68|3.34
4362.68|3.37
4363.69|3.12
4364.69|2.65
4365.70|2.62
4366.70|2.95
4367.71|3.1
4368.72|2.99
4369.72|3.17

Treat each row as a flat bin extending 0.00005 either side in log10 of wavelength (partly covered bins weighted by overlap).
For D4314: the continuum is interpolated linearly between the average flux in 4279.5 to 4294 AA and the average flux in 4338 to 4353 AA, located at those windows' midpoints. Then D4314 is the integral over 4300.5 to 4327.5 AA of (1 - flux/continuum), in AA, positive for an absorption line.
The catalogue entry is 0.4 AA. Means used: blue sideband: 3.3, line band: 3.09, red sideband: 2.96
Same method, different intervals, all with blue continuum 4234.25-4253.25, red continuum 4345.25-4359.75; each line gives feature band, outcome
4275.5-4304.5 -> 1.3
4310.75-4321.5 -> -0.1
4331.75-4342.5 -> 0.9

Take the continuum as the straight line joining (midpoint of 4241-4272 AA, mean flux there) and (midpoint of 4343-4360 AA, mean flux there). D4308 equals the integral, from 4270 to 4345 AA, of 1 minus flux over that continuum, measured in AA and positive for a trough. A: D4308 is 3.49 AA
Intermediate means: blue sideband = 3.38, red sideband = 3.25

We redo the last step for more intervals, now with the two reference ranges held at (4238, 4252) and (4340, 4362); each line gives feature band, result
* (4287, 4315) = 2.8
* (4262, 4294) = -0.8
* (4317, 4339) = -1.1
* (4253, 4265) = -0.3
